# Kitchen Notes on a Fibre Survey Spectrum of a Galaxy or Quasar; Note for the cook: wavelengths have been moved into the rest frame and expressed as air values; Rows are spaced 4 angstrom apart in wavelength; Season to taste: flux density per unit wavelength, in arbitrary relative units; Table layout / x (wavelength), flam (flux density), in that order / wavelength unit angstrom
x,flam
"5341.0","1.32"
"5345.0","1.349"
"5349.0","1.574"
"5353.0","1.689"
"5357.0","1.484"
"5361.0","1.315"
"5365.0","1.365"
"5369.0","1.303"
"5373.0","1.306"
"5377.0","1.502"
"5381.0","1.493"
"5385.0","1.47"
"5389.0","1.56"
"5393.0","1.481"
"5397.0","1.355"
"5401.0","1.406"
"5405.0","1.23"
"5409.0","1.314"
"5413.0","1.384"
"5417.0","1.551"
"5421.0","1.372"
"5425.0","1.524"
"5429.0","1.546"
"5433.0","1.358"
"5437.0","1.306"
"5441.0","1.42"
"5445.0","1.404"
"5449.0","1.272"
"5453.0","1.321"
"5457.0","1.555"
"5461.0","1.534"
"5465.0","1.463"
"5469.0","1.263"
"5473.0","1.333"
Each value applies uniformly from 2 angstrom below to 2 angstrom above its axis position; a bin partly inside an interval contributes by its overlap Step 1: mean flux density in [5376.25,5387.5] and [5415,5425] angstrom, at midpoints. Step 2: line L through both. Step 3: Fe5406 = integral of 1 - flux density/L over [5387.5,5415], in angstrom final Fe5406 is 1.8 angstrom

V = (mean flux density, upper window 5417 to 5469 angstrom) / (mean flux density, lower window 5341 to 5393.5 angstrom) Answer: 0.98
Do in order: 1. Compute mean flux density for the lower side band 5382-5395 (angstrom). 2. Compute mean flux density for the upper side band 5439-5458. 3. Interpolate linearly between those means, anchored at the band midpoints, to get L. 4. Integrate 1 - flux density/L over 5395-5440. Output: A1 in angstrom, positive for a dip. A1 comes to 1.55 angstrom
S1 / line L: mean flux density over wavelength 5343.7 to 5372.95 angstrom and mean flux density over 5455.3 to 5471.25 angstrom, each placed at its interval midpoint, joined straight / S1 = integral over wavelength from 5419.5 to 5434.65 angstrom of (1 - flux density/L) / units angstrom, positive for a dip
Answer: -0.1 angstrom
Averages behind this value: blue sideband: 1.43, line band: 1.45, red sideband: 1.45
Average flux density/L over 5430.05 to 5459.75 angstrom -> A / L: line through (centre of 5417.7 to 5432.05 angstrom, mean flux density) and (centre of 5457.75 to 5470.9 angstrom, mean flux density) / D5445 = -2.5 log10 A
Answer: 0.05 mag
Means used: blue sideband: 1.48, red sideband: 1.43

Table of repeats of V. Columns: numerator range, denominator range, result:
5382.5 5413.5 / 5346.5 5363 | 0.93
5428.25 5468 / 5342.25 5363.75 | 0.96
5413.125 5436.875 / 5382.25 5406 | 1.02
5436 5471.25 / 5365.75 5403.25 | 0.98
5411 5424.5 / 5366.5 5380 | 1.05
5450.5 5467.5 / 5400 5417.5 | 1.07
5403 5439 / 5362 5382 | 1.01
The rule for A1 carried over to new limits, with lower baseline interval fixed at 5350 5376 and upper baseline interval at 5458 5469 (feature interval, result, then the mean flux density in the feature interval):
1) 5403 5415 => 1.1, 1.31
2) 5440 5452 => 0.8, 1.36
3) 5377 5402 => -0.6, 1.47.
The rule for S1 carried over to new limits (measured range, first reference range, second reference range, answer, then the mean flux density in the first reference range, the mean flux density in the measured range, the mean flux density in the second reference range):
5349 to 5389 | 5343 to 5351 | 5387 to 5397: 0.7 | 1.46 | 1.45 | 1.49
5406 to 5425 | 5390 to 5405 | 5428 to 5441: -0.2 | 1.4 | 1.41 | 1.39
